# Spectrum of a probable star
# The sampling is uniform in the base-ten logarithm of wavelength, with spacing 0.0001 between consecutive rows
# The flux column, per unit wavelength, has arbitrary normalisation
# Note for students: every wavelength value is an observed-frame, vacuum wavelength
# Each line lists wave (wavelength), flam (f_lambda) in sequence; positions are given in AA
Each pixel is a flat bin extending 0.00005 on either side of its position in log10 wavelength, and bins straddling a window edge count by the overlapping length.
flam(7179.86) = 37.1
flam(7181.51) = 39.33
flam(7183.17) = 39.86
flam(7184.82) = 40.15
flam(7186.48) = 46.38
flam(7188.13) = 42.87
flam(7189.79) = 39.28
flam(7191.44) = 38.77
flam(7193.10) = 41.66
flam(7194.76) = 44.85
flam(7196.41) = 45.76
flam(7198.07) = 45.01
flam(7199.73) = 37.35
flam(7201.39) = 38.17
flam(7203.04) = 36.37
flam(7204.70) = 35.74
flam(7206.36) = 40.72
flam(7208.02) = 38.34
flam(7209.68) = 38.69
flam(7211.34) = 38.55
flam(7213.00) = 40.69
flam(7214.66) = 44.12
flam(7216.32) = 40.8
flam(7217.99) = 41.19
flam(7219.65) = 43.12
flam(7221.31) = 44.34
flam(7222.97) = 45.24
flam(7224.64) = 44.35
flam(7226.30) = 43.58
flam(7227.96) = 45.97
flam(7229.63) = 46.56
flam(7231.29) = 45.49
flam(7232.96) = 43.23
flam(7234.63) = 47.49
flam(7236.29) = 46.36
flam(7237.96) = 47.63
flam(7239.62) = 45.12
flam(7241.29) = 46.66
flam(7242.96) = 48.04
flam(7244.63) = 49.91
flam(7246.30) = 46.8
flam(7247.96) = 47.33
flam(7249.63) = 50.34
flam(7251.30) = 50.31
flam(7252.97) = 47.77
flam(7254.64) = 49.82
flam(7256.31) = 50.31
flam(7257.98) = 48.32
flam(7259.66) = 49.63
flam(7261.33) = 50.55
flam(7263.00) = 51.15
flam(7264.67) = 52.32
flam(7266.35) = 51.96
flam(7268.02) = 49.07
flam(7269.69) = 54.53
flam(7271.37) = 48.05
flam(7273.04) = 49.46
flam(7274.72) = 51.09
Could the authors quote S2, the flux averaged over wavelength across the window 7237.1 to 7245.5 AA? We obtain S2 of 47.4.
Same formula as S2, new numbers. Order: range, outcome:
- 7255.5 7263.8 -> 50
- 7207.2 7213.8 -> 39.1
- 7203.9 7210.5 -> 38.4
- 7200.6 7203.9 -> 37.3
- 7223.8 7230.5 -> 45.1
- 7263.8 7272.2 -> 51.2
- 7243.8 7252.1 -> 49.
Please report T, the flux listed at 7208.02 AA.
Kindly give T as 38.34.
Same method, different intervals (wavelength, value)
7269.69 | 54.53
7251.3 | 50.31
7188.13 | 42.87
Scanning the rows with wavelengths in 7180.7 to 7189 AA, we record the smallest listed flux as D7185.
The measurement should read 39.33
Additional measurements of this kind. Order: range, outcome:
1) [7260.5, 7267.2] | 50.55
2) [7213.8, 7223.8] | 40.8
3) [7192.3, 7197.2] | 41.66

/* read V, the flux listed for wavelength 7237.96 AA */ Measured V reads 47.63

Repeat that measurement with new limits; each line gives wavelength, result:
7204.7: 35.74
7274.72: 51.09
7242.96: 48.04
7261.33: 50.55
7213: 40.69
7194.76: 44.85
